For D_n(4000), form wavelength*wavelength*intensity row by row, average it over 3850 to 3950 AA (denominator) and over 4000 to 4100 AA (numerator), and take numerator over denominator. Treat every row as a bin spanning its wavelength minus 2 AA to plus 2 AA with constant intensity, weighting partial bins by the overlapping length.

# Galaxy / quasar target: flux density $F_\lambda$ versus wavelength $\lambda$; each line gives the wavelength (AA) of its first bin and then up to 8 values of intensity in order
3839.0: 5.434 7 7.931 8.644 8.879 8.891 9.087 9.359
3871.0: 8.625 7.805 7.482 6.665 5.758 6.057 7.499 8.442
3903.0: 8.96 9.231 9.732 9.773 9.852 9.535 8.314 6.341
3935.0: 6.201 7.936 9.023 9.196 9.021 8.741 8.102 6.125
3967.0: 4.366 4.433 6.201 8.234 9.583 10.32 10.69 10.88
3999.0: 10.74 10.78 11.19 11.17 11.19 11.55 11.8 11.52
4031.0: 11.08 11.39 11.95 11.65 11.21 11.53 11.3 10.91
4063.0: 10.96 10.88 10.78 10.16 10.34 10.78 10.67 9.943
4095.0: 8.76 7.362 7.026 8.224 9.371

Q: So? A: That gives 1.41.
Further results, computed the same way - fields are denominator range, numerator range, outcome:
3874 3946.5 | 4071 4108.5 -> 1.27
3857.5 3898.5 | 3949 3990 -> 1.03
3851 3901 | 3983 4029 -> 1.49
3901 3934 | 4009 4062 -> 1.36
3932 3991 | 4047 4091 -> 1.47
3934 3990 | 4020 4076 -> 1.51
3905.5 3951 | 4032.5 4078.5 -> 1.37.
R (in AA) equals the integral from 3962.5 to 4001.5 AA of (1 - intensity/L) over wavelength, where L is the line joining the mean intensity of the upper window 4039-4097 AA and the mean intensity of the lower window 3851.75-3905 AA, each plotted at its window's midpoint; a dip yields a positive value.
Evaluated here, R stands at 5.2 AA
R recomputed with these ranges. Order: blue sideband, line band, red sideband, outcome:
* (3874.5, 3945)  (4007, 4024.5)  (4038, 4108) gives -3.54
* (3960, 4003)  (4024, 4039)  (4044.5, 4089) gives -2.52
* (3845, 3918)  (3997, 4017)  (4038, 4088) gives -1.68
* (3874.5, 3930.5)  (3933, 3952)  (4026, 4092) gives 1.45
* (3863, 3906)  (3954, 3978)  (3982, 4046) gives 8.63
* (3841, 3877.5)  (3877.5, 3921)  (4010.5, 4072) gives 4.64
